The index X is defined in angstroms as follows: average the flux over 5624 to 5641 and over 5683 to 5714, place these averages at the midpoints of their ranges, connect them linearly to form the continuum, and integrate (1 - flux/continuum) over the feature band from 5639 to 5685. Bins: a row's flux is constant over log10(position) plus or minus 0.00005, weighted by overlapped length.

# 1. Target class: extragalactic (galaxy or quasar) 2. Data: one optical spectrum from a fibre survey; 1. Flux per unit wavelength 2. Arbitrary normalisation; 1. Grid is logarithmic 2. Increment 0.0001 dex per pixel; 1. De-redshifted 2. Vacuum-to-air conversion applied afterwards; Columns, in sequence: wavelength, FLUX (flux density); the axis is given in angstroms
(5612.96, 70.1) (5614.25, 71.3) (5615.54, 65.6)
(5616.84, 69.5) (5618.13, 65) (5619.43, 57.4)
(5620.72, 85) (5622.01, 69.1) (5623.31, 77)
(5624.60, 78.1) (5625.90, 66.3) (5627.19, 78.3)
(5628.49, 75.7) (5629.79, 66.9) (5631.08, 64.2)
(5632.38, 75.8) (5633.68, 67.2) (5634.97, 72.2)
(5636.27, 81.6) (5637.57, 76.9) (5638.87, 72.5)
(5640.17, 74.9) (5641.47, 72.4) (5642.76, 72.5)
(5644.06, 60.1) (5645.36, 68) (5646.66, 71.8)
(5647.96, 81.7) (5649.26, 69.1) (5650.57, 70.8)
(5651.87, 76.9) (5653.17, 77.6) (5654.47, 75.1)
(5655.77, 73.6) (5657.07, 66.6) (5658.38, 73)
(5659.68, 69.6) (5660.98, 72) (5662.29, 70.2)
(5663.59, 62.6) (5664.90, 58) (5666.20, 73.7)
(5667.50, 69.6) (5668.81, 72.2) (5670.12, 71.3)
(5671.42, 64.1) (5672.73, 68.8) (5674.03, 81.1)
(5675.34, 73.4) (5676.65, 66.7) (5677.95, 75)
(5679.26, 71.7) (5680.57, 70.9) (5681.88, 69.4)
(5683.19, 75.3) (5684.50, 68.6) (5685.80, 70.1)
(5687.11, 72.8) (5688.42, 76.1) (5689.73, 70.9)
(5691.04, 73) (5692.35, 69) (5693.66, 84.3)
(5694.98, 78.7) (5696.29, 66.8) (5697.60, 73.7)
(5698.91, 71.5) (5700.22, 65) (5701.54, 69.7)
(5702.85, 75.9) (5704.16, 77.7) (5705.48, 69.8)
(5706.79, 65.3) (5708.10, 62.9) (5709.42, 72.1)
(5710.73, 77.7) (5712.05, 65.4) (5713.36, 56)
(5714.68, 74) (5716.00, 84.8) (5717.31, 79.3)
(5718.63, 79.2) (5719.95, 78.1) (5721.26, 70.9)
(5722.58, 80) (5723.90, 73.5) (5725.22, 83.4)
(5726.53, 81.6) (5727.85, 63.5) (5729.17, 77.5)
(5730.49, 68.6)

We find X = 0.7 angstroms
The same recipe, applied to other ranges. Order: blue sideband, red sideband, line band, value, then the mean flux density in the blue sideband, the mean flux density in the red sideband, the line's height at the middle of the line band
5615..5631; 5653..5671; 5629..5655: -0.70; 70.9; 70.1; 70.5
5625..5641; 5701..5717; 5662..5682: 0.56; 72.8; 71.2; 71.9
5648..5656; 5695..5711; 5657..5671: 0.88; 74.4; 70.9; 73.6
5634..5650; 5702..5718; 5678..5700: -0.17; 72.7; 71.7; 72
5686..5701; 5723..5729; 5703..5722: 0.53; 72.7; 75.9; 74.6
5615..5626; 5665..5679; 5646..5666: -0.11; 70.5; 71.1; 70.9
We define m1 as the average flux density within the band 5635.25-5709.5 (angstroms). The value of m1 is 71.7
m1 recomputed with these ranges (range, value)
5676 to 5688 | 71.3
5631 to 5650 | 72.3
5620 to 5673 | 71.8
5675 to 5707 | 72.1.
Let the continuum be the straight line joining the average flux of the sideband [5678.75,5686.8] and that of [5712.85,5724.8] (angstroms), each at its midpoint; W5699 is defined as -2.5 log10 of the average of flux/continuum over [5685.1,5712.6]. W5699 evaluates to 0.02 mag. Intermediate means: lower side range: 71.1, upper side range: 75.4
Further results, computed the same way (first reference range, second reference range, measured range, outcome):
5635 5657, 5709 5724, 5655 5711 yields 0.04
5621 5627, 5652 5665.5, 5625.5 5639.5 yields 0.00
